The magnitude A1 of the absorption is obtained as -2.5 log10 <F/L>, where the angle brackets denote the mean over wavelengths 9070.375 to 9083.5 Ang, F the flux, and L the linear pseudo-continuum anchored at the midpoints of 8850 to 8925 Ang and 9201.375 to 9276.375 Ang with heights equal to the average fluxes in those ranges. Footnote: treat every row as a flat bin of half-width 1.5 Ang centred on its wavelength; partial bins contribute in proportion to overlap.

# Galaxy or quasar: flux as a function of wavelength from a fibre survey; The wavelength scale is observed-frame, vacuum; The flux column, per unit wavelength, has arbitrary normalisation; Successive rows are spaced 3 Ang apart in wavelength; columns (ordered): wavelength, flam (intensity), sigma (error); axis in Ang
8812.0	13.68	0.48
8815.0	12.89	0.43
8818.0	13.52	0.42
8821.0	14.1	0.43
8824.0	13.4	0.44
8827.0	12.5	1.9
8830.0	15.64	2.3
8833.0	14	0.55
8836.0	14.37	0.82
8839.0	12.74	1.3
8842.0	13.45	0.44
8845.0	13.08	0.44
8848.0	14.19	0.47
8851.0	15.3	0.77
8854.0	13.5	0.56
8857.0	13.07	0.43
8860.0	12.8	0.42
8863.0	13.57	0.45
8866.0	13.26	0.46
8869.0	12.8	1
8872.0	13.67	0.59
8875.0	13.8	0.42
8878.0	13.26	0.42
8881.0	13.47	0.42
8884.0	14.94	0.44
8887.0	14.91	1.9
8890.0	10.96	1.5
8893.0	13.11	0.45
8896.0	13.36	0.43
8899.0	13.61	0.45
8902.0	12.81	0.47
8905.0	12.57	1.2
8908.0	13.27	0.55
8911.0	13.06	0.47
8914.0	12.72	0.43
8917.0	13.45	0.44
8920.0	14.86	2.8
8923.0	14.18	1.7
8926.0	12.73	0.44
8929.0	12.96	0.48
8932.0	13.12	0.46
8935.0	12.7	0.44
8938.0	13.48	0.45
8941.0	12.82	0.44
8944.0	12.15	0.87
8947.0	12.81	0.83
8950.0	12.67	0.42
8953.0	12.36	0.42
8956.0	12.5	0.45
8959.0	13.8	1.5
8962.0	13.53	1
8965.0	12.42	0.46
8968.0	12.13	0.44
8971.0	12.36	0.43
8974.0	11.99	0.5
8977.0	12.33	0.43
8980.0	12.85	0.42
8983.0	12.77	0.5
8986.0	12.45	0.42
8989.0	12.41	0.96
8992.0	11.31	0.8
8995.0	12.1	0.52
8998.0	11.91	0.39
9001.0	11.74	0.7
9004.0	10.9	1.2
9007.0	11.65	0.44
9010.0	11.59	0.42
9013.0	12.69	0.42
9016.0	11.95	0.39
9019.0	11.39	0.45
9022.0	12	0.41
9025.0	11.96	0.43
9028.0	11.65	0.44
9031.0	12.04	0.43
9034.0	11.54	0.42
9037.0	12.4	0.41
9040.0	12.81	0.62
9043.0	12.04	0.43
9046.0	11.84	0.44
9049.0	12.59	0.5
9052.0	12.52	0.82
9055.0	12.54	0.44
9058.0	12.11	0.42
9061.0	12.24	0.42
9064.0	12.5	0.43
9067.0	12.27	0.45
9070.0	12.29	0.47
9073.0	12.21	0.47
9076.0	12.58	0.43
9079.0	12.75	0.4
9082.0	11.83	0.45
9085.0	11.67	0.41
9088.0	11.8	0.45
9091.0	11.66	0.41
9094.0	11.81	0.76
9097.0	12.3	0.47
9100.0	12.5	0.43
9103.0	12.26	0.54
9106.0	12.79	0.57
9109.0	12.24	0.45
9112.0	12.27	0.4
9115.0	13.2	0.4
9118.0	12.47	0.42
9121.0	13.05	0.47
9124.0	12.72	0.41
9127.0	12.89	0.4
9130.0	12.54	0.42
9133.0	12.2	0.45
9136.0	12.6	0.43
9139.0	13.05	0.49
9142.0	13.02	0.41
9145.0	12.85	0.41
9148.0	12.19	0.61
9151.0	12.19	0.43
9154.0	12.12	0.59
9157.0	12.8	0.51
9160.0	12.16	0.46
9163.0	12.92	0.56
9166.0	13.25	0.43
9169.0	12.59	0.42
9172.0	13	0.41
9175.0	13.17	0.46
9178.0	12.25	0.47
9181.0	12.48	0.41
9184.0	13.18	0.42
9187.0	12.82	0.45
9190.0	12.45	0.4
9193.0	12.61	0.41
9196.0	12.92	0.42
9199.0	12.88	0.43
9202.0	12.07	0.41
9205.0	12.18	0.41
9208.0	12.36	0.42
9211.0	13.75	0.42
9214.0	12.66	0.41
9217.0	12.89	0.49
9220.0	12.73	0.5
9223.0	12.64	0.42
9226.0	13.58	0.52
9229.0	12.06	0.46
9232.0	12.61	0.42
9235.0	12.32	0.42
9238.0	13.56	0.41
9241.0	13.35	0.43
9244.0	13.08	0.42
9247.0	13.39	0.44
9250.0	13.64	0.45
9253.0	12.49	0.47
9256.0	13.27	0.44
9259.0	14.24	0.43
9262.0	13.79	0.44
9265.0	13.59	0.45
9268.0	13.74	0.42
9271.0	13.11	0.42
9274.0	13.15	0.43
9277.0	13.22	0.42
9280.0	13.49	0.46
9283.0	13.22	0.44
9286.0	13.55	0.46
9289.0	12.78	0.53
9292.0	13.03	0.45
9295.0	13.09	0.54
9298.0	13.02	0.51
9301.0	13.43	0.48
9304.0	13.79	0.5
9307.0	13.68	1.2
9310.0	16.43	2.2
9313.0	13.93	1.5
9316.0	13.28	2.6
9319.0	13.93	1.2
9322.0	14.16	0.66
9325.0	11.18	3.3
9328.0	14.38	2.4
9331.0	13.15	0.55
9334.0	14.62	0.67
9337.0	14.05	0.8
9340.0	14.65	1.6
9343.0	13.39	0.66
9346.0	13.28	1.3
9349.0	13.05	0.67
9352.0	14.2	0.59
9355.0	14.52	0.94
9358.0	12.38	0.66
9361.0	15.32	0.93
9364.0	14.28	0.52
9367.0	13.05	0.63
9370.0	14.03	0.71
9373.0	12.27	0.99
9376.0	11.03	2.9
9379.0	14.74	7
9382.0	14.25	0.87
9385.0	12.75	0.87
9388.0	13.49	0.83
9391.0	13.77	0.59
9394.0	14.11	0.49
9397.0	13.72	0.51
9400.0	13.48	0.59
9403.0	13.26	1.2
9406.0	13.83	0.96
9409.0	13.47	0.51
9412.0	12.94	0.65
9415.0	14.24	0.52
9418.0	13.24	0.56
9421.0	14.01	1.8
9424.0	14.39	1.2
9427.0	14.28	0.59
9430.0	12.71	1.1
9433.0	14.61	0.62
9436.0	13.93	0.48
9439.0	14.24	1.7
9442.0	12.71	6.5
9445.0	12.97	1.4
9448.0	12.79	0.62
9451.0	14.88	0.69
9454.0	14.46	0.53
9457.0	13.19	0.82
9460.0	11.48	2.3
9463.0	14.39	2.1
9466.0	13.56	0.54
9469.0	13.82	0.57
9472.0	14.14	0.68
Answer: 0.08 mag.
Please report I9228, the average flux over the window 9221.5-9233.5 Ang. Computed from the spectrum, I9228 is 12.7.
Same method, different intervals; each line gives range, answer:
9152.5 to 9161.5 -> 12.4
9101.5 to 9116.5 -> 12.6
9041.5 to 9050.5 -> 12.2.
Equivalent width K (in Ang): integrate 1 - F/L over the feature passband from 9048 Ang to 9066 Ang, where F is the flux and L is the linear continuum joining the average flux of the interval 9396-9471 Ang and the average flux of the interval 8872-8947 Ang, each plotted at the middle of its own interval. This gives 1.3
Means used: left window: 13.3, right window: 13.6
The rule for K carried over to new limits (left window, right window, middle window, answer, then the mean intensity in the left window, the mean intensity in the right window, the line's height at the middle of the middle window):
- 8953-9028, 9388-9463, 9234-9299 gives -0.93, 12.2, 13.6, 13.1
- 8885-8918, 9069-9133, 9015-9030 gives 1.02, 13.1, 12.4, 12.7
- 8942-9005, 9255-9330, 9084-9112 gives 1.52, 12.4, 13.5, 12.8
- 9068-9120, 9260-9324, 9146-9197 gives 0.54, 12.3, 13.6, 12.8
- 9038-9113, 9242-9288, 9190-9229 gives 0.98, 12.3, 13.4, 13.1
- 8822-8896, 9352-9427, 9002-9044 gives 5.24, 13.6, 13.6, 13.6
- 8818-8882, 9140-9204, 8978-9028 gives 4.52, 13.6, 12.7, 13.2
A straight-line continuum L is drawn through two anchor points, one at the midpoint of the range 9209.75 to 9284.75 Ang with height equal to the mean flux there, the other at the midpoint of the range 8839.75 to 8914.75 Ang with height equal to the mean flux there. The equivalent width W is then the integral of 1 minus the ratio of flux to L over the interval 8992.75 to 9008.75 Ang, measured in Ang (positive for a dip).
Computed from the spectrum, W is 2.0 Ang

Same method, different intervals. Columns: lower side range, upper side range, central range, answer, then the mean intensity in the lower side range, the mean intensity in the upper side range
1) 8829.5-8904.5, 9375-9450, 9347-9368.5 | -0.4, 13.5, 13.6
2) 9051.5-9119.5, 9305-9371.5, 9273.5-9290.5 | 0.3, 12.3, 13.9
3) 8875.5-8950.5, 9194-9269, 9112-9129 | 0.4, 13.2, 13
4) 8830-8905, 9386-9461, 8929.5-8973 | 2.5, 13.5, 13.6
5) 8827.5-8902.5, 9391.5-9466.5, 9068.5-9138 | 6.3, 13.6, 13.6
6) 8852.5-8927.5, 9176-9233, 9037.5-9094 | 3.3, 13.3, 12.7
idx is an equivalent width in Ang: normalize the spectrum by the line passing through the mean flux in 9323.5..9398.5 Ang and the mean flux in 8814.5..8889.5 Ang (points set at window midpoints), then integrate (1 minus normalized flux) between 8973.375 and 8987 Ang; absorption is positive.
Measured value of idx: 1.1 Ang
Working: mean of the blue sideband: 13.7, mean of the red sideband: 13.6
